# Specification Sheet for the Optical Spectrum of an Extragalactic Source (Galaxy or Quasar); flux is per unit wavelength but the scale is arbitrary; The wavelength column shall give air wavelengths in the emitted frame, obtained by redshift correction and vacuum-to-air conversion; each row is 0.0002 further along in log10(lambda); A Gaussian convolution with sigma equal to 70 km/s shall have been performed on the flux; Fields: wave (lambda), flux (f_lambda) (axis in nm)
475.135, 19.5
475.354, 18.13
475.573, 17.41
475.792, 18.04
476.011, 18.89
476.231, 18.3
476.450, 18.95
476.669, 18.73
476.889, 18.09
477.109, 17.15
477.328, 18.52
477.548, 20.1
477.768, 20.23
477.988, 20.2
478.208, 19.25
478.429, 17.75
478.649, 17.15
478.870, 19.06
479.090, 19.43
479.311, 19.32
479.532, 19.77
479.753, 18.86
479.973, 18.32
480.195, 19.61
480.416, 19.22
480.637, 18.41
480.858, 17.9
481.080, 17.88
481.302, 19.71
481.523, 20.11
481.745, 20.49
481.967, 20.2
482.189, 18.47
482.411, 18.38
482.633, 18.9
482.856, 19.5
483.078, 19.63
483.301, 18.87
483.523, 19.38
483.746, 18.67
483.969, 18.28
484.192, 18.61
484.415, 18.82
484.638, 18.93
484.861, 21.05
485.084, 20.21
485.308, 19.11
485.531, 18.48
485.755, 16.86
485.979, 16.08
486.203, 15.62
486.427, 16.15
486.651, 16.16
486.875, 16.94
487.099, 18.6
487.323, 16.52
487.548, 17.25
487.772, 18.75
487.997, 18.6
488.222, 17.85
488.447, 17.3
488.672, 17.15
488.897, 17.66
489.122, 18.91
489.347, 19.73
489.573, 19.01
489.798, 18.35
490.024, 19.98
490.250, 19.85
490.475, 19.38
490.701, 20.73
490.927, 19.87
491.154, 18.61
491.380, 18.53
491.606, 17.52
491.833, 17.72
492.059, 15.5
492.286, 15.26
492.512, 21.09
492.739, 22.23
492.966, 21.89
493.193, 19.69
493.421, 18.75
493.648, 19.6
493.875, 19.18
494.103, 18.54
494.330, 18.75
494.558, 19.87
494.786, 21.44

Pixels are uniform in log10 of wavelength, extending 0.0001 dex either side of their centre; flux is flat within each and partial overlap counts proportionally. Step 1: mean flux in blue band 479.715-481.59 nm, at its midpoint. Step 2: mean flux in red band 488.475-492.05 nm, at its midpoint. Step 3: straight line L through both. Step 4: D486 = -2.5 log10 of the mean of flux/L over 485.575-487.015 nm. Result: 0.14 mag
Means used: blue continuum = 18.9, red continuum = 18.7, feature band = 16.4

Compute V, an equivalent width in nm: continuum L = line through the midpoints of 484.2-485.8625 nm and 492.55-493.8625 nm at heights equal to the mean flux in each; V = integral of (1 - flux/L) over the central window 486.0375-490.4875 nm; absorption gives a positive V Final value 0.37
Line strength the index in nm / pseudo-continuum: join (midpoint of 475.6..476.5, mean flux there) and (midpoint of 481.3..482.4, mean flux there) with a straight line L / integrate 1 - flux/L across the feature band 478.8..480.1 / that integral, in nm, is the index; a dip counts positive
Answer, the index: 0.00 nm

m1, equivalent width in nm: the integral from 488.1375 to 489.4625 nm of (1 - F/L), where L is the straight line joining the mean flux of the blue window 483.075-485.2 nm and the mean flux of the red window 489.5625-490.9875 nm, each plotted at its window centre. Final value 0.097 nm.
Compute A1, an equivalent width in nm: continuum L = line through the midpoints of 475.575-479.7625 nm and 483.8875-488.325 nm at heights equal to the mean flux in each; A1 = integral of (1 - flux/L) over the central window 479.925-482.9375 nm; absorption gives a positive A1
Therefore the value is -0.11 nm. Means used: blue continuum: 18.8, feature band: 19.1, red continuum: 17.9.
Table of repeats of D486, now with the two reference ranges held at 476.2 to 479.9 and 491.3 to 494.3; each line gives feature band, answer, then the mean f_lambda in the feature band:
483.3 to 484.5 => 0.007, 18.8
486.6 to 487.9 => 0.086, 17.4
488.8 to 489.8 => 0.005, 18.8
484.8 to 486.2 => 0.034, 18.3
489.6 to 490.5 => -0.027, 19.4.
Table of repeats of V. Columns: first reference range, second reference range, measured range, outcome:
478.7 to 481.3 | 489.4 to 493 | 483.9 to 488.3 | 0.24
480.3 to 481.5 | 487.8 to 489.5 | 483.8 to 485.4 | -0.07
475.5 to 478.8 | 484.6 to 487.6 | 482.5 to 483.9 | -0.09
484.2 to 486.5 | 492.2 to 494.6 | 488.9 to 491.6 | -0.03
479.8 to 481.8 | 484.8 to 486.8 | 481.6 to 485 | -0.17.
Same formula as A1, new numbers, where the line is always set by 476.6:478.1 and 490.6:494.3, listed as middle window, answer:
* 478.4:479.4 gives 0.02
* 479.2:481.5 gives 0.01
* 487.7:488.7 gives 0.06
